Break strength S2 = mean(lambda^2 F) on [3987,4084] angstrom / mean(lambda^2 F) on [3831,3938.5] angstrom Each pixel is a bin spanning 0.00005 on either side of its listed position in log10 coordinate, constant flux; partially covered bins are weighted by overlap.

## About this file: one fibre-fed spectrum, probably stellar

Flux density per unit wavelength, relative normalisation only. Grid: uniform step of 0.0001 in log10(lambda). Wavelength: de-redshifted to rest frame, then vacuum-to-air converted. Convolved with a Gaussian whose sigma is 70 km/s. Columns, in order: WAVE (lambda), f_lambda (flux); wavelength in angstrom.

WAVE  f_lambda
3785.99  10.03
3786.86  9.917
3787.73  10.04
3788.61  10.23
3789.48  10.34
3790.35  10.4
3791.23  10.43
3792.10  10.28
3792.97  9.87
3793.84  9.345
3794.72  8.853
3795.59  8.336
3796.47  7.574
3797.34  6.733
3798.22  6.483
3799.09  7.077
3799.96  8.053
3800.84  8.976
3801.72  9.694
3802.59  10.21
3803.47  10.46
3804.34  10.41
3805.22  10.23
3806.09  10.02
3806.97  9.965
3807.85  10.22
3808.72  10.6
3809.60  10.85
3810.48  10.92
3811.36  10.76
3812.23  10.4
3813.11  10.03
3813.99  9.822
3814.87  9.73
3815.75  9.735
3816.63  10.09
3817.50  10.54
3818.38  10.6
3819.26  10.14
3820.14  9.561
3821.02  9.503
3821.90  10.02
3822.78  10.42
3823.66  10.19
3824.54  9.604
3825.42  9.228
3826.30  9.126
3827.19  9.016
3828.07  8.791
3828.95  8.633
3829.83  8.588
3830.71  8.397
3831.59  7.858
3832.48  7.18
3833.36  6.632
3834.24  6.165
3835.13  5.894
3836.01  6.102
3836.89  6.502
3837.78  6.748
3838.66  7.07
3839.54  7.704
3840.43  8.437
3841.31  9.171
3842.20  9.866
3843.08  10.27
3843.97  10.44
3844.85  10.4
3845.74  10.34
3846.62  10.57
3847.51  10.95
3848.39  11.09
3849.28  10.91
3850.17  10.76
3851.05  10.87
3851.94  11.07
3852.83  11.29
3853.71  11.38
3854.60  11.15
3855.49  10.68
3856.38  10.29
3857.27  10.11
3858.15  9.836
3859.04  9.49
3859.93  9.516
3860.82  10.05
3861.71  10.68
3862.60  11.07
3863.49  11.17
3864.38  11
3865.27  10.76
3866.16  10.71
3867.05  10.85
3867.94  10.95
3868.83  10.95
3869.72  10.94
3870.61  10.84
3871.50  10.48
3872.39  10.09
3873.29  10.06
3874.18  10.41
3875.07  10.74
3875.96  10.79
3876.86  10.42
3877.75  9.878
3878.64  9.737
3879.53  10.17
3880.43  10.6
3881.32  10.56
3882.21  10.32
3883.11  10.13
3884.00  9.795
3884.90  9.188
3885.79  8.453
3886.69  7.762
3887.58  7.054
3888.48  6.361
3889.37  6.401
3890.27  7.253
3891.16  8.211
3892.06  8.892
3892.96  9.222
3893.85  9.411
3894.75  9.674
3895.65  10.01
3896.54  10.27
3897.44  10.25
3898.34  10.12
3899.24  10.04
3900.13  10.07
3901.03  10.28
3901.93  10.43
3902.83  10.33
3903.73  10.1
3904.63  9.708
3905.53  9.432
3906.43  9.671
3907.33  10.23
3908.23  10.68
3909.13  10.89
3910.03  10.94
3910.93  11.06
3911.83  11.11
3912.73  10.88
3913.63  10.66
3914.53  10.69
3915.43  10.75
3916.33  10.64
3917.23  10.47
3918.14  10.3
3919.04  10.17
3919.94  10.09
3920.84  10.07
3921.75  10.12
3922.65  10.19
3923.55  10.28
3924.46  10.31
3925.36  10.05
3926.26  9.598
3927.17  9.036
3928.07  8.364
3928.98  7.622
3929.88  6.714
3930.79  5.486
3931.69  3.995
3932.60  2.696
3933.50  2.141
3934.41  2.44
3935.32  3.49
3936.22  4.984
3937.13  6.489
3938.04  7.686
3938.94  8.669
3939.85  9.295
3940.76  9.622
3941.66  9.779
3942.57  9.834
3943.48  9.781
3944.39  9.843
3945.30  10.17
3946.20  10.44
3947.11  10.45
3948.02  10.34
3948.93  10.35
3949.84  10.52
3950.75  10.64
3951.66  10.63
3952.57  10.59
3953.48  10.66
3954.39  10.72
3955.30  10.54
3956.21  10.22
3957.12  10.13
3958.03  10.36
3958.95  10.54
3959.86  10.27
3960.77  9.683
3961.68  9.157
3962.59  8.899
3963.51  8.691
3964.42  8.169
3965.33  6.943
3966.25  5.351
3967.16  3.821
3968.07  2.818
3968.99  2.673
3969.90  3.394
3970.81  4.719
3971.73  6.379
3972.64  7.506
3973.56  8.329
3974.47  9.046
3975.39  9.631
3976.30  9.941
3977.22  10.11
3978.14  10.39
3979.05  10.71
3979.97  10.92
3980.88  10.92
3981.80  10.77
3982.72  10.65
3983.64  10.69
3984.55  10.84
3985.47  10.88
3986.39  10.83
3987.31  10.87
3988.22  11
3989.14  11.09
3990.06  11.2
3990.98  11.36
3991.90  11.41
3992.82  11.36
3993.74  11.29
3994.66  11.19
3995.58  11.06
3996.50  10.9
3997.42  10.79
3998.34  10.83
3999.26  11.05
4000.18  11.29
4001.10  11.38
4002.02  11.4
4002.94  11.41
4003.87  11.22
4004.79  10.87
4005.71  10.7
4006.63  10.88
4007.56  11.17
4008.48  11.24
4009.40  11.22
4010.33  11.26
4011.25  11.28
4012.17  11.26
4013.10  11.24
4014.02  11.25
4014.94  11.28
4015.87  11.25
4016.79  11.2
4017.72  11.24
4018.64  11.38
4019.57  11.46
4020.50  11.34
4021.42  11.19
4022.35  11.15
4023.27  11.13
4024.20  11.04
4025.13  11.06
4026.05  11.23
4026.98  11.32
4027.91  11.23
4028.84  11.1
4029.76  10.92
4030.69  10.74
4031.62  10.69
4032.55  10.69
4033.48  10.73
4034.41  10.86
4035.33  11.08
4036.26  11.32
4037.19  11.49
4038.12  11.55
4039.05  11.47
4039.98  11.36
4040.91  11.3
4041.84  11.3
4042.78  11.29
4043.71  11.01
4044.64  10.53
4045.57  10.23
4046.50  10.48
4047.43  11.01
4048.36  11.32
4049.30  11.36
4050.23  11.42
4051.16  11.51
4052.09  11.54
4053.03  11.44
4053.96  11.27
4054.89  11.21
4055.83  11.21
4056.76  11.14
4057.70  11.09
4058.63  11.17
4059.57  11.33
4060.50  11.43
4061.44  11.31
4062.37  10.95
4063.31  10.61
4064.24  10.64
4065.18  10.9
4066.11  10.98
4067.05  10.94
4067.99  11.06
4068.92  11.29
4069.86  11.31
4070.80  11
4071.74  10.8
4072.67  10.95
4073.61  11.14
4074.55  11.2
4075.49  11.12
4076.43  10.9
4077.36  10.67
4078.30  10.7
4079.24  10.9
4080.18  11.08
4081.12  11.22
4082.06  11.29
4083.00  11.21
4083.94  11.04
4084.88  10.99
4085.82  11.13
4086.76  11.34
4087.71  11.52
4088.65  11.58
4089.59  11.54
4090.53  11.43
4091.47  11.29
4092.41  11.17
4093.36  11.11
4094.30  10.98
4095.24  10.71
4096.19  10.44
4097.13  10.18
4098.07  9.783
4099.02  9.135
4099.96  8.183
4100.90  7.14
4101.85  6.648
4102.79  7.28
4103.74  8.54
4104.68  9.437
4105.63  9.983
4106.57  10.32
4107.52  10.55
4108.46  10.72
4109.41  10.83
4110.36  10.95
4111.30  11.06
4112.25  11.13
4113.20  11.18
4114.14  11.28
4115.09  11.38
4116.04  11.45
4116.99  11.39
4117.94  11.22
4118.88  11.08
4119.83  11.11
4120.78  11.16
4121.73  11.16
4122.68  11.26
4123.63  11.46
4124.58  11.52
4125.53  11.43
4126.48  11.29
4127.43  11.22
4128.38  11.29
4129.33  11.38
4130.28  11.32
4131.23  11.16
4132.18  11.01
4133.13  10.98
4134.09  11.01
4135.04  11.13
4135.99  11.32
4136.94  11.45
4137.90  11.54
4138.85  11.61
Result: 1.3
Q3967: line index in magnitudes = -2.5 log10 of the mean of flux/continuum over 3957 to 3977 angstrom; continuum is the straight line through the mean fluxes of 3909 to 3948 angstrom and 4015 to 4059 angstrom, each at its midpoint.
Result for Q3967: 0.26 mag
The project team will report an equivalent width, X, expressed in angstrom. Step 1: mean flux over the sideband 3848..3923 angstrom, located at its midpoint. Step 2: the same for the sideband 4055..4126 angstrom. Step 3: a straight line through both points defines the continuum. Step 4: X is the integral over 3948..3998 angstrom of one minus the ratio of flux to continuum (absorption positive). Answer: 4.3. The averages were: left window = 10.1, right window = 10.8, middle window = 9.5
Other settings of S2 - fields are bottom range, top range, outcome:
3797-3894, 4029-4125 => 1.27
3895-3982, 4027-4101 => 1.30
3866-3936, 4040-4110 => 1.26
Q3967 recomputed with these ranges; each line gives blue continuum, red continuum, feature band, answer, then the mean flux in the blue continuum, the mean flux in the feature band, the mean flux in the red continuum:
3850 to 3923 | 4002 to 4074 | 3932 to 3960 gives 0.193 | 10.1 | 8.81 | 11.1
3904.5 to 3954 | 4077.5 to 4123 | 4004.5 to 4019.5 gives -0.140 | 9.12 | 11.2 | 10.6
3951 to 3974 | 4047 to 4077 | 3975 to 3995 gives -0.229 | 8.07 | 10.8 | 11.1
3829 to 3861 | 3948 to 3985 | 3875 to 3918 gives -0.077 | 9.26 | 9.8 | 8.95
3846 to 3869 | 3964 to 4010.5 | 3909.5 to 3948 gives 0.160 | 10.7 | 8.77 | 9.72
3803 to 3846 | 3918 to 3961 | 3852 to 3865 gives -0.158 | 9.25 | 10.6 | 8.87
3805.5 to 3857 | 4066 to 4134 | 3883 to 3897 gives 0.144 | 9.54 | 8.6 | 10.8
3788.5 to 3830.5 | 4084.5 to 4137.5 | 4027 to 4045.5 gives -0.065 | 9.6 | 11.1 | 10.7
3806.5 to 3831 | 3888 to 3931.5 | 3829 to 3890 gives 0.017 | 9.85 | 9.59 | 9.62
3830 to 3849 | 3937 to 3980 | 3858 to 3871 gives -0.231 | 8.49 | 10.6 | 8.87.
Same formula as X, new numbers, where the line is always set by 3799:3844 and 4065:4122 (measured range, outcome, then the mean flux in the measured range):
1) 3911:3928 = -1.0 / 10.3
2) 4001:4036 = -3.0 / 11.1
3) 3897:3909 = -0.6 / 10.1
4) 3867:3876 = -1.1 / 10.6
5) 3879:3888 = 0.1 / 9.41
